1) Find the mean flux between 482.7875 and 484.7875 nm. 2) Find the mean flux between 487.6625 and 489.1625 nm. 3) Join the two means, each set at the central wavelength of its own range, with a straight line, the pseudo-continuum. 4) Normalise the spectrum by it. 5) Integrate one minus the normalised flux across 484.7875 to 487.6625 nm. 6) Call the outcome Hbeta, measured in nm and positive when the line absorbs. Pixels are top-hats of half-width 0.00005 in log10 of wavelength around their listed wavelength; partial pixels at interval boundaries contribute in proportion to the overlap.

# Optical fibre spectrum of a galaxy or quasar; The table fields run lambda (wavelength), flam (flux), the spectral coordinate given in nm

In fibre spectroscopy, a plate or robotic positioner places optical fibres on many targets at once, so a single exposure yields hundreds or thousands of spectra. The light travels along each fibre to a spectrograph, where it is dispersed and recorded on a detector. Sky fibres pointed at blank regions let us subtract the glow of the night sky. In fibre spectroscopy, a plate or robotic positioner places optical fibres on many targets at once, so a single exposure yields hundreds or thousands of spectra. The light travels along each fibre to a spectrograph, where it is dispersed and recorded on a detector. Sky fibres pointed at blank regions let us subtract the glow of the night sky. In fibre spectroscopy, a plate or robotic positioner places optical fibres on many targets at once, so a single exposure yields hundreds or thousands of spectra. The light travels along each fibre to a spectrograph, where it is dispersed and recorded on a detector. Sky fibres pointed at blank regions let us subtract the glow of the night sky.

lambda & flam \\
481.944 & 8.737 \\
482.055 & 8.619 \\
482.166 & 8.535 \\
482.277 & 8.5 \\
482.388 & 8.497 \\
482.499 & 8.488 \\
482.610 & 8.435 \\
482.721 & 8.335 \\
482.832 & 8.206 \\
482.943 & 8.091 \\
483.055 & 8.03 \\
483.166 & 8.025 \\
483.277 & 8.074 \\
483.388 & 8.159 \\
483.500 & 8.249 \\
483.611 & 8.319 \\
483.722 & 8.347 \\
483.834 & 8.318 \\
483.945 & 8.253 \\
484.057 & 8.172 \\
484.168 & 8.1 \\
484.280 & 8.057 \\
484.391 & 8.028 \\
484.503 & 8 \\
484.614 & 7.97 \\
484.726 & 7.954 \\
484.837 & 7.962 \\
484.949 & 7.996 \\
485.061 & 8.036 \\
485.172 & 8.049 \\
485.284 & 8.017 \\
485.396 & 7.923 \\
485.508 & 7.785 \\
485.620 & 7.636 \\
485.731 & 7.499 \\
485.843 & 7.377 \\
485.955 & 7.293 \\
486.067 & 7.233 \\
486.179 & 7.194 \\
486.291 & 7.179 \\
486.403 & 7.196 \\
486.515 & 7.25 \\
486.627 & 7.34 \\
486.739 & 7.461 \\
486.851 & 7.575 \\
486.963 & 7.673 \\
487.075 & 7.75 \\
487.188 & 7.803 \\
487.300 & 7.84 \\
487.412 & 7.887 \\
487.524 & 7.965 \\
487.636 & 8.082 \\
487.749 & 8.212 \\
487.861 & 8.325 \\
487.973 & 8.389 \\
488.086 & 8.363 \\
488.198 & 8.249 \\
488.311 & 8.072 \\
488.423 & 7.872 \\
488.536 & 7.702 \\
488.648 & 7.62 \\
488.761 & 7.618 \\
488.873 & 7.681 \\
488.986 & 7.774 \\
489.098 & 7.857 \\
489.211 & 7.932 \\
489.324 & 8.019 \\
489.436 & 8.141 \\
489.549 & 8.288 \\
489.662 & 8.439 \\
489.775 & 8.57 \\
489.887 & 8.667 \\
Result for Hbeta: 0.14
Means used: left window 8.13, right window 7.98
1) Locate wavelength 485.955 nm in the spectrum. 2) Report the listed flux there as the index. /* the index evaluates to 7.293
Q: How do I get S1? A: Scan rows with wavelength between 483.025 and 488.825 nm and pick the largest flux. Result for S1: 8.389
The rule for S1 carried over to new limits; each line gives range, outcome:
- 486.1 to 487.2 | 7.803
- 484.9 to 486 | 8.049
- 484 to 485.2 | 8.172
